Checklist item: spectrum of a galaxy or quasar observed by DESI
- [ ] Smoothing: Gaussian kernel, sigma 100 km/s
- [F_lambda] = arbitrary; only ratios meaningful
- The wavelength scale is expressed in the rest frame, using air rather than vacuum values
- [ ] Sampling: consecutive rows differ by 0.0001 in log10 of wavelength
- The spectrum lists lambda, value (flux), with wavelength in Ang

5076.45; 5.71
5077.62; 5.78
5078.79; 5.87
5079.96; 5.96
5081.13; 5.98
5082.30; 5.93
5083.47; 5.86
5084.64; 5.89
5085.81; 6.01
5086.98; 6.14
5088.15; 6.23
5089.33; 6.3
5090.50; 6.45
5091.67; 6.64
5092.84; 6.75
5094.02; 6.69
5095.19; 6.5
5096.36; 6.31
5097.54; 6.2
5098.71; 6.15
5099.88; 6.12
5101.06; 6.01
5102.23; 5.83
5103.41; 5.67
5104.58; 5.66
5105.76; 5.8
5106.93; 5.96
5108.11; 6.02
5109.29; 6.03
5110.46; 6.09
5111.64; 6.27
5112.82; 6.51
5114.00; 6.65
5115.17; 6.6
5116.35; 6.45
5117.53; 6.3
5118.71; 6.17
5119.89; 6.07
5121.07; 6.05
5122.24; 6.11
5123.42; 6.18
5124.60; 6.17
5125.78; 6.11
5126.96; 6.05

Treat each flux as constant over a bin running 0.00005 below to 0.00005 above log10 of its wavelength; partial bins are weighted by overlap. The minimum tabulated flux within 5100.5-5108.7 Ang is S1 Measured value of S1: 5.66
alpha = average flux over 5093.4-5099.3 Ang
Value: 6.37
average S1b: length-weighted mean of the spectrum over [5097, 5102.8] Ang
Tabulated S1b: 6.07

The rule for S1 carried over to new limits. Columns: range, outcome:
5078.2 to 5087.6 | 5.86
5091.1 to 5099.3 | 6.15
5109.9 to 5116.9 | 6.09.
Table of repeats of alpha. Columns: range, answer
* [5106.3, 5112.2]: 6.07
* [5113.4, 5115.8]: 6.63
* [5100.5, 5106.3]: 5.79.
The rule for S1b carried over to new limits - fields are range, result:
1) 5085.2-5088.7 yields 6.13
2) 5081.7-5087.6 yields 5.97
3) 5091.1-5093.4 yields 6.7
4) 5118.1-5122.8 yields 6.11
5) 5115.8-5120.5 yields 6.24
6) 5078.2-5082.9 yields 5.93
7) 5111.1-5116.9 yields 6.5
